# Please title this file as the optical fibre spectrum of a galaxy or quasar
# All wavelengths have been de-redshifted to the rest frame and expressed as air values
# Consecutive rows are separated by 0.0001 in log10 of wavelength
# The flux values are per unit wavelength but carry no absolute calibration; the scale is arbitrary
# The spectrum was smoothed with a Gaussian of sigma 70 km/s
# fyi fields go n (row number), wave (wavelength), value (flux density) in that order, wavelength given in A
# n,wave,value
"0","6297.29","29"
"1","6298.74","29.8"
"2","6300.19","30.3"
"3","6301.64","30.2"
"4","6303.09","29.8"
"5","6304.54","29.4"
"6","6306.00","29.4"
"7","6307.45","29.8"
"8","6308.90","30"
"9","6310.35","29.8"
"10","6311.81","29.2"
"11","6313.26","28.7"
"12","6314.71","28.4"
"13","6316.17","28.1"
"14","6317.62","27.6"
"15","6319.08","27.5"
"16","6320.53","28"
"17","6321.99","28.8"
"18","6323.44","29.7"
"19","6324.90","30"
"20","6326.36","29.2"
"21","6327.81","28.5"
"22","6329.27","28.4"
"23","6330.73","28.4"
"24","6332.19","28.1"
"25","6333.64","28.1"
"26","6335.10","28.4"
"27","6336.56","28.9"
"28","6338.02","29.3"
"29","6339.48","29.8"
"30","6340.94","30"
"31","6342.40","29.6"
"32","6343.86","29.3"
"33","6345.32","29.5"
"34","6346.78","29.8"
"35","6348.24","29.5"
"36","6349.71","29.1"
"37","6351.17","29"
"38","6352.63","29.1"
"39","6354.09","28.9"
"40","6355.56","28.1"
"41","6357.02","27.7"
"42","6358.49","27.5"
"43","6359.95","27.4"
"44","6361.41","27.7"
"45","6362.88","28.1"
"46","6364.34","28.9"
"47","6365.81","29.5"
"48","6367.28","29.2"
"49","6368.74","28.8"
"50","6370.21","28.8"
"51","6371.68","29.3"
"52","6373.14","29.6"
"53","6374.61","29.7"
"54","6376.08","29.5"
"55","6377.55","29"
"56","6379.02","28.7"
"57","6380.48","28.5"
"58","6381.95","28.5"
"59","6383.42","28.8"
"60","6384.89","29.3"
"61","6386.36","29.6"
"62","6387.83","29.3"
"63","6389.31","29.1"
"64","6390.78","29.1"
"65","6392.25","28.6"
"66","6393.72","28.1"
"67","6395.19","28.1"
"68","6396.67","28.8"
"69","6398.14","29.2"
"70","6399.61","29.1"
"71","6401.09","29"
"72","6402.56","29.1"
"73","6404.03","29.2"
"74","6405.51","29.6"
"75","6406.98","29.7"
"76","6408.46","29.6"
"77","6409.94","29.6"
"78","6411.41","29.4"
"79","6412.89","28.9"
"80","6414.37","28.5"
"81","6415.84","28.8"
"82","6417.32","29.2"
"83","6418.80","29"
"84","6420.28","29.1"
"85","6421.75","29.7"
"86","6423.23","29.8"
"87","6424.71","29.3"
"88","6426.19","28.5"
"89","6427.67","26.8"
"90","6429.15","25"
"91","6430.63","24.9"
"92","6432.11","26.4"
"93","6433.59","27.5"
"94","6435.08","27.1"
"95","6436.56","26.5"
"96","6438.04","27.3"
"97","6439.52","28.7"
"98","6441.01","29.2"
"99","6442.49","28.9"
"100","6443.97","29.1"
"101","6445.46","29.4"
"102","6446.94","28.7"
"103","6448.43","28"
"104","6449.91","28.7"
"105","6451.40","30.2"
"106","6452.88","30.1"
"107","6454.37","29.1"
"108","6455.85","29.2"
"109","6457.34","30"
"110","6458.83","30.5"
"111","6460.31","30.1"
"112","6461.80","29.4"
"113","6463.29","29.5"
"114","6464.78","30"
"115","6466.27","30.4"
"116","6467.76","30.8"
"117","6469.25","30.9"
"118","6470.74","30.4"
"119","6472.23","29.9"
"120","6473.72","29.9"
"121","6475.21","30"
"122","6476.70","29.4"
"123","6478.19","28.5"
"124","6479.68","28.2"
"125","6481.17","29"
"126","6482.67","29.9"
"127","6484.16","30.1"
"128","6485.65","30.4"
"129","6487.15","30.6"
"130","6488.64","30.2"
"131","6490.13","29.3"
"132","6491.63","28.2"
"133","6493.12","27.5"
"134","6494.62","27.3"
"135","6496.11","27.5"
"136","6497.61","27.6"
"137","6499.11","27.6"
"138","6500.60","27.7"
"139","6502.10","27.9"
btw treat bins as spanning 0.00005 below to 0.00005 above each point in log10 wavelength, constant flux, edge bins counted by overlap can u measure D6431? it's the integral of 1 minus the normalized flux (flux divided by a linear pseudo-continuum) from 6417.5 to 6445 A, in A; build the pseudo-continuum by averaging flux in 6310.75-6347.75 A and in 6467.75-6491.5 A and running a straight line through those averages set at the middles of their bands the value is 1.41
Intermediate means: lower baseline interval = 28.9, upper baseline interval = 29.8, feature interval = 28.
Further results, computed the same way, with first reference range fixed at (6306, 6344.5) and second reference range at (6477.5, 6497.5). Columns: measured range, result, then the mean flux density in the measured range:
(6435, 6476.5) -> -0.7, 29.4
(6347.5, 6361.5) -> 0.2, 28.4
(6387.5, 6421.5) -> -0.1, 29.1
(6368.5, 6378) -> -0.1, 29.3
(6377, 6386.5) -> 0.0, 28.9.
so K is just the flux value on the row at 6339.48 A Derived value 29.8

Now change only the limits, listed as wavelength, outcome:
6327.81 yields 28.5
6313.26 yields 28.7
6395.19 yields 28.1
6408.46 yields 29.6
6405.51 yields 29.6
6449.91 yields 28.7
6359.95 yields 27.4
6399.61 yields 29.1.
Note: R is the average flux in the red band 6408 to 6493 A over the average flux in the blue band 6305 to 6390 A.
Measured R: 1.00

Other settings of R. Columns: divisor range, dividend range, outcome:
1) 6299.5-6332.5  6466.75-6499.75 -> 1.01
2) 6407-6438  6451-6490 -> 1.06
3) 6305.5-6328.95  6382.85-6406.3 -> 1.00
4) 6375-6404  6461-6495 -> 1.02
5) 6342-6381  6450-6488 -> 1.03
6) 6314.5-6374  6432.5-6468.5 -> 1.01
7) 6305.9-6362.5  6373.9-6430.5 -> 1.00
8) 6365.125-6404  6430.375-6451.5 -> 0.97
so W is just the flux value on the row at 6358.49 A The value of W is 27.5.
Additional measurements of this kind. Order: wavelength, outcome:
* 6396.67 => 28.8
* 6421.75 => 29.7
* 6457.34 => 30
